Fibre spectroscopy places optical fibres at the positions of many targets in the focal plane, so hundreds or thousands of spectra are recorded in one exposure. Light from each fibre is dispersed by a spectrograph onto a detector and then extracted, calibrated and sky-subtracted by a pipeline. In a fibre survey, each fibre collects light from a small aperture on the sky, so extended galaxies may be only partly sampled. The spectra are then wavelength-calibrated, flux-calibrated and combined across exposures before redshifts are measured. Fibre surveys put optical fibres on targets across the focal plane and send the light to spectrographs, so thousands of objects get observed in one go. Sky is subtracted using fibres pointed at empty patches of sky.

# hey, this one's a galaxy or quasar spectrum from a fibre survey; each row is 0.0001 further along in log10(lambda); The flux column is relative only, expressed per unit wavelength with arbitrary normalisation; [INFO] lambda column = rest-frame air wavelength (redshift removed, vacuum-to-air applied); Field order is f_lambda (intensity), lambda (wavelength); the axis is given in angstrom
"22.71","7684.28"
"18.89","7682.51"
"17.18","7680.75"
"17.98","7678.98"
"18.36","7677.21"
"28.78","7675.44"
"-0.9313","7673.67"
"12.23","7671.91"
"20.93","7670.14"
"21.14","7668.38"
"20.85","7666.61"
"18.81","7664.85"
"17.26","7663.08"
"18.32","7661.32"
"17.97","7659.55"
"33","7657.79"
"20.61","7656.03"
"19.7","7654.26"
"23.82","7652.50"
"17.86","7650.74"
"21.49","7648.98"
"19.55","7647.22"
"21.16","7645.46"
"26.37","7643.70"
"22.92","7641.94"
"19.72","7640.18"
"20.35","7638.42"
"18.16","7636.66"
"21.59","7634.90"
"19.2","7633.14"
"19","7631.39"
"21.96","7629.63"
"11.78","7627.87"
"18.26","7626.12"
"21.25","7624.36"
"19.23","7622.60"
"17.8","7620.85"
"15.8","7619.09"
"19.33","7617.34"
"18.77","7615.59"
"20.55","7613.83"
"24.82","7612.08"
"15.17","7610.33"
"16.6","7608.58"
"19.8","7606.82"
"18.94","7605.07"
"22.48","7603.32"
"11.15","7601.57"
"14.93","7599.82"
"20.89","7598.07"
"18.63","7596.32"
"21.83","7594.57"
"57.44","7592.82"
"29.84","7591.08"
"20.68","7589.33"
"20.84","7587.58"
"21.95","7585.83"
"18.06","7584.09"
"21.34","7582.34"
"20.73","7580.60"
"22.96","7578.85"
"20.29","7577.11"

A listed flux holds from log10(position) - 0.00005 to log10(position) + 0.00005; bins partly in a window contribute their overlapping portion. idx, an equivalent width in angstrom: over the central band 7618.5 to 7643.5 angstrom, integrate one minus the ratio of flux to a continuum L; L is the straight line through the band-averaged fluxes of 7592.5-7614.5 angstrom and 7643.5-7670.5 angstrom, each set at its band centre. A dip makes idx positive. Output 2.0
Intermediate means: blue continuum 20.9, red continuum 21.1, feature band 19.3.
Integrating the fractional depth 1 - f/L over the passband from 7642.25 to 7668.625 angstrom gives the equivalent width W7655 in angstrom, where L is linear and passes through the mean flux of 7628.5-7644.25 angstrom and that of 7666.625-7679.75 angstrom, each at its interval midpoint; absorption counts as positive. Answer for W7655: -3.2 angstrom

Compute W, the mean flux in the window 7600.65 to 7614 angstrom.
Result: 18.6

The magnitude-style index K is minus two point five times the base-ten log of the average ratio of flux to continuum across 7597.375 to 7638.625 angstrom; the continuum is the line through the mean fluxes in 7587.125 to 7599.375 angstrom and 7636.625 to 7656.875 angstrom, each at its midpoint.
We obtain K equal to 0.28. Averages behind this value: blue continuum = 26.9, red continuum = 21.1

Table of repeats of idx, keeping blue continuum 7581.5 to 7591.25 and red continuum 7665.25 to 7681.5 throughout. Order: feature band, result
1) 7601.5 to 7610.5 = 1.11 angstrom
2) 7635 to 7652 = -1.89 angstrom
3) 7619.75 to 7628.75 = 0.98 angstrom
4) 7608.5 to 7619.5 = 0.68 angstrom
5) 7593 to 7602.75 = 0.26 angstrom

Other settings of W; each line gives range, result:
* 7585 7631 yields 20.8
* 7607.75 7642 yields 19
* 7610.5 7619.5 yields 19.7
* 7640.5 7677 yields 20.1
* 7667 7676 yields 16.2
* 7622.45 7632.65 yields 18.6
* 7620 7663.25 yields 20.4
